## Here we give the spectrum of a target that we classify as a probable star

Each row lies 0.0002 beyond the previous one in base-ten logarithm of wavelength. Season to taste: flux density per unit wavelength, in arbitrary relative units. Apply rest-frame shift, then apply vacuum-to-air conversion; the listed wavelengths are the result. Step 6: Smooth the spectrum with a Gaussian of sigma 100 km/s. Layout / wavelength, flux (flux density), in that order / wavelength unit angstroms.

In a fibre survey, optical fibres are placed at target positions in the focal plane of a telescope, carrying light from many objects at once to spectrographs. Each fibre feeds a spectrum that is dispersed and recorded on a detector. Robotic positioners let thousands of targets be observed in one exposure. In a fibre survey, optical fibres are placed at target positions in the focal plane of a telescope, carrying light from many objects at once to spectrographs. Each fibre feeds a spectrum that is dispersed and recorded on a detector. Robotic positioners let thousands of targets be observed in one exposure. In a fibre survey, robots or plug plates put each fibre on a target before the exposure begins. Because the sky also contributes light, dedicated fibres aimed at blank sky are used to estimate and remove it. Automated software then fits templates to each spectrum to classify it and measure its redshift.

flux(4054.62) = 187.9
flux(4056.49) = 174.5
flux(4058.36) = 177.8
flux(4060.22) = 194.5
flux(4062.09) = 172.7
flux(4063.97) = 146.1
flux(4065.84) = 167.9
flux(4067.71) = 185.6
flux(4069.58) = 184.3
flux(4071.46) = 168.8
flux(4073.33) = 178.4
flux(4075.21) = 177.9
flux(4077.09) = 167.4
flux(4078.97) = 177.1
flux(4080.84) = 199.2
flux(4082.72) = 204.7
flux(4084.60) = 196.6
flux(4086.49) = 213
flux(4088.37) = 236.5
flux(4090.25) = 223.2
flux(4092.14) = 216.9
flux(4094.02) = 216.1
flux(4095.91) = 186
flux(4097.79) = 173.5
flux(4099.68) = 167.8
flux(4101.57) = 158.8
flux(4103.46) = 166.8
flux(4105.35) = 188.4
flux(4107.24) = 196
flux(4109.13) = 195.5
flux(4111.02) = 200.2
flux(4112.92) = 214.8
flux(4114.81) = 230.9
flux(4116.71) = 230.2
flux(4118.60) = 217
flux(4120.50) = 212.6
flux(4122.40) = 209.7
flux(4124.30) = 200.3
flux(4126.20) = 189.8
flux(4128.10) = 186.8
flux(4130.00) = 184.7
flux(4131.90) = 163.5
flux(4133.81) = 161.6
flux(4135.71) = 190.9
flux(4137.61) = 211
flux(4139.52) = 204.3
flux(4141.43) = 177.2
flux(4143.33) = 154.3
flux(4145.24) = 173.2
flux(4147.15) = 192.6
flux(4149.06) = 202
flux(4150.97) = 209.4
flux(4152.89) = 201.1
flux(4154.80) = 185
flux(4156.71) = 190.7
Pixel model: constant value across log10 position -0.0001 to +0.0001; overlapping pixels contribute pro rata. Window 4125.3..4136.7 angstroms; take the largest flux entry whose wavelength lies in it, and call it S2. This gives 190.9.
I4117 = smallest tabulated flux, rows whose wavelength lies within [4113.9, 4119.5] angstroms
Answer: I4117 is 217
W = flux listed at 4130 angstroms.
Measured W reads 184.7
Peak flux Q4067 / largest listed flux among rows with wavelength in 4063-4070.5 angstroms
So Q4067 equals 185.6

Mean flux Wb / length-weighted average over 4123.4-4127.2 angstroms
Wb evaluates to 195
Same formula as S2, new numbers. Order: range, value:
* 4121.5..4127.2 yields 209.7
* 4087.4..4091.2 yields 236.5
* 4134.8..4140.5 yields 211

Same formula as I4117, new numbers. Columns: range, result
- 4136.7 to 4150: 154.3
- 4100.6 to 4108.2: 158.8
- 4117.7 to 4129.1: 186.8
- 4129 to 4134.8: 161.6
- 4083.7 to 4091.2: 196.6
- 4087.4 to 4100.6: 167.8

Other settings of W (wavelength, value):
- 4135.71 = 190.9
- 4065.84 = 167.9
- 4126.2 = 189.8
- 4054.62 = 187.9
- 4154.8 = 185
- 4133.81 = 161.6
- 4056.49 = 174.5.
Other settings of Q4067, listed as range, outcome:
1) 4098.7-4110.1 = 196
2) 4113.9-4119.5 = 230.9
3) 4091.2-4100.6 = 216.9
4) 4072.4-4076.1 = 178.4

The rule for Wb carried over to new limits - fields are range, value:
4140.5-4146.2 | 168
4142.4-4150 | 181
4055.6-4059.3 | 177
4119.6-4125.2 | 207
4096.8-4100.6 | 171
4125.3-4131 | 187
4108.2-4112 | 198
